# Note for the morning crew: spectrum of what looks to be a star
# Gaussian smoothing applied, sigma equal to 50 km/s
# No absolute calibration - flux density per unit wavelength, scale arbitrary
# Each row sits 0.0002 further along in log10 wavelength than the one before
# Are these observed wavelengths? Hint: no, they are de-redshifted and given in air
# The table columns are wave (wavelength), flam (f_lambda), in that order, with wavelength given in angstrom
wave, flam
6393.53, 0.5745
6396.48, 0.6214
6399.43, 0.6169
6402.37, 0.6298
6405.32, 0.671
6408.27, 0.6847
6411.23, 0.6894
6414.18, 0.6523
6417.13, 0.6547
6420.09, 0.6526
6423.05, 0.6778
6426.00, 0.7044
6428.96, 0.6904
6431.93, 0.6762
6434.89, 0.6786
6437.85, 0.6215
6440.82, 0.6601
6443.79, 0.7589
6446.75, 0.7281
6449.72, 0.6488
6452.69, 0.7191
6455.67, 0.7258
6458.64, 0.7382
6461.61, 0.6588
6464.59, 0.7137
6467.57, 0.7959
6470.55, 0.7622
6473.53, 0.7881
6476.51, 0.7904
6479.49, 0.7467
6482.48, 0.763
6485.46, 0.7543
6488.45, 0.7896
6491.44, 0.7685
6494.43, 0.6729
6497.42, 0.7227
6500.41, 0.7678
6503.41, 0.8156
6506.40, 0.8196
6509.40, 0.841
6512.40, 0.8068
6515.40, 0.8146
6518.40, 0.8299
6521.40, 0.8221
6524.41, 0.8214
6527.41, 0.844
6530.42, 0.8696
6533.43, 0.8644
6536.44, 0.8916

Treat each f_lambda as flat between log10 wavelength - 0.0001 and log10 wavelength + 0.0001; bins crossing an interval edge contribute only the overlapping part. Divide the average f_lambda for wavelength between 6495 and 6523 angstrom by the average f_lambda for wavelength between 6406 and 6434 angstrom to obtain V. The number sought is 1.18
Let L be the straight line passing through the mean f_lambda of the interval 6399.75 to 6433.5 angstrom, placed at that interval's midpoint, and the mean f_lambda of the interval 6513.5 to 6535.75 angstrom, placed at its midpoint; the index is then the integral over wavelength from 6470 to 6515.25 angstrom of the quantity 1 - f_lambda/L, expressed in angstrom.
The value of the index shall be 0.8 angstrom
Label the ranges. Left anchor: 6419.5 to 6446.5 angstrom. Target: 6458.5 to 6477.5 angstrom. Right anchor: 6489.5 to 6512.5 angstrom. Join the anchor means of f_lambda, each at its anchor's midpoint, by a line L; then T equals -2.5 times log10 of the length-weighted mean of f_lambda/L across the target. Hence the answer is -0.03 mag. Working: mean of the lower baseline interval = 0.683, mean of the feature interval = 0.749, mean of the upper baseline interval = 0.775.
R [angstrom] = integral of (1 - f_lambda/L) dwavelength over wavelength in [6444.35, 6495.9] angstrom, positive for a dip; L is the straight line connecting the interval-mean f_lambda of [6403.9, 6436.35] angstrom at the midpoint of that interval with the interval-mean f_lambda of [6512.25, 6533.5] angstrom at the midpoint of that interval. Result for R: 0.9 angstrom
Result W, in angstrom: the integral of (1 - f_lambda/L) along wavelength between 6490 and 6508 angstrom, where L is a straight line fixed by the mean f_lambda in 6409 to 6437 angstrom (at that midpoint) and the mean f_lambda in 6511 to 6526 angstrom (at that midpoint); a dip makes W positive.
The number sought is 0.6 angstrom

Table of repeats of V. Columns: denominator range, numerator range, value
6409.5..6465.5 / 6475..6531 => 1.15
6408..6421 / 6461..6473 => 1.12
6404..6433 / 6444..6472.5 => 1.07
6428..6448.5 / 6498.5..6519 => 1.18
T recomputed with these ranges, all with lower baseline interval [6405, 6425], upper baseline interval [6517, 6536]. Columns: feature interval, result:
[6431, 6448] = 0.03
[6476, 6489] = 0.01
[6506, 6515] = 0.00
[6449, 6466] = 0.05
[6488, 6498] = 0.08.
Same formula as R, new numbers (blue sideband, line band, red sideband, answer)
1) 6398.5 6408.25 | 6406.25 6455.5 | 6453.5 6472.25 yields 0.3 angstrom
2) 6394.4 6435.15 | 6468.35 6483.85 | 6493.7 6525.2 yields -0.5 angstrom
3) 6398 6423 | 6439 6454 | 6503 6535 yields 0.3 angstrom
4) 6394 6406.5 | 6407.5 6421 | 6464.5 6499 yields -0.3 angstrom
